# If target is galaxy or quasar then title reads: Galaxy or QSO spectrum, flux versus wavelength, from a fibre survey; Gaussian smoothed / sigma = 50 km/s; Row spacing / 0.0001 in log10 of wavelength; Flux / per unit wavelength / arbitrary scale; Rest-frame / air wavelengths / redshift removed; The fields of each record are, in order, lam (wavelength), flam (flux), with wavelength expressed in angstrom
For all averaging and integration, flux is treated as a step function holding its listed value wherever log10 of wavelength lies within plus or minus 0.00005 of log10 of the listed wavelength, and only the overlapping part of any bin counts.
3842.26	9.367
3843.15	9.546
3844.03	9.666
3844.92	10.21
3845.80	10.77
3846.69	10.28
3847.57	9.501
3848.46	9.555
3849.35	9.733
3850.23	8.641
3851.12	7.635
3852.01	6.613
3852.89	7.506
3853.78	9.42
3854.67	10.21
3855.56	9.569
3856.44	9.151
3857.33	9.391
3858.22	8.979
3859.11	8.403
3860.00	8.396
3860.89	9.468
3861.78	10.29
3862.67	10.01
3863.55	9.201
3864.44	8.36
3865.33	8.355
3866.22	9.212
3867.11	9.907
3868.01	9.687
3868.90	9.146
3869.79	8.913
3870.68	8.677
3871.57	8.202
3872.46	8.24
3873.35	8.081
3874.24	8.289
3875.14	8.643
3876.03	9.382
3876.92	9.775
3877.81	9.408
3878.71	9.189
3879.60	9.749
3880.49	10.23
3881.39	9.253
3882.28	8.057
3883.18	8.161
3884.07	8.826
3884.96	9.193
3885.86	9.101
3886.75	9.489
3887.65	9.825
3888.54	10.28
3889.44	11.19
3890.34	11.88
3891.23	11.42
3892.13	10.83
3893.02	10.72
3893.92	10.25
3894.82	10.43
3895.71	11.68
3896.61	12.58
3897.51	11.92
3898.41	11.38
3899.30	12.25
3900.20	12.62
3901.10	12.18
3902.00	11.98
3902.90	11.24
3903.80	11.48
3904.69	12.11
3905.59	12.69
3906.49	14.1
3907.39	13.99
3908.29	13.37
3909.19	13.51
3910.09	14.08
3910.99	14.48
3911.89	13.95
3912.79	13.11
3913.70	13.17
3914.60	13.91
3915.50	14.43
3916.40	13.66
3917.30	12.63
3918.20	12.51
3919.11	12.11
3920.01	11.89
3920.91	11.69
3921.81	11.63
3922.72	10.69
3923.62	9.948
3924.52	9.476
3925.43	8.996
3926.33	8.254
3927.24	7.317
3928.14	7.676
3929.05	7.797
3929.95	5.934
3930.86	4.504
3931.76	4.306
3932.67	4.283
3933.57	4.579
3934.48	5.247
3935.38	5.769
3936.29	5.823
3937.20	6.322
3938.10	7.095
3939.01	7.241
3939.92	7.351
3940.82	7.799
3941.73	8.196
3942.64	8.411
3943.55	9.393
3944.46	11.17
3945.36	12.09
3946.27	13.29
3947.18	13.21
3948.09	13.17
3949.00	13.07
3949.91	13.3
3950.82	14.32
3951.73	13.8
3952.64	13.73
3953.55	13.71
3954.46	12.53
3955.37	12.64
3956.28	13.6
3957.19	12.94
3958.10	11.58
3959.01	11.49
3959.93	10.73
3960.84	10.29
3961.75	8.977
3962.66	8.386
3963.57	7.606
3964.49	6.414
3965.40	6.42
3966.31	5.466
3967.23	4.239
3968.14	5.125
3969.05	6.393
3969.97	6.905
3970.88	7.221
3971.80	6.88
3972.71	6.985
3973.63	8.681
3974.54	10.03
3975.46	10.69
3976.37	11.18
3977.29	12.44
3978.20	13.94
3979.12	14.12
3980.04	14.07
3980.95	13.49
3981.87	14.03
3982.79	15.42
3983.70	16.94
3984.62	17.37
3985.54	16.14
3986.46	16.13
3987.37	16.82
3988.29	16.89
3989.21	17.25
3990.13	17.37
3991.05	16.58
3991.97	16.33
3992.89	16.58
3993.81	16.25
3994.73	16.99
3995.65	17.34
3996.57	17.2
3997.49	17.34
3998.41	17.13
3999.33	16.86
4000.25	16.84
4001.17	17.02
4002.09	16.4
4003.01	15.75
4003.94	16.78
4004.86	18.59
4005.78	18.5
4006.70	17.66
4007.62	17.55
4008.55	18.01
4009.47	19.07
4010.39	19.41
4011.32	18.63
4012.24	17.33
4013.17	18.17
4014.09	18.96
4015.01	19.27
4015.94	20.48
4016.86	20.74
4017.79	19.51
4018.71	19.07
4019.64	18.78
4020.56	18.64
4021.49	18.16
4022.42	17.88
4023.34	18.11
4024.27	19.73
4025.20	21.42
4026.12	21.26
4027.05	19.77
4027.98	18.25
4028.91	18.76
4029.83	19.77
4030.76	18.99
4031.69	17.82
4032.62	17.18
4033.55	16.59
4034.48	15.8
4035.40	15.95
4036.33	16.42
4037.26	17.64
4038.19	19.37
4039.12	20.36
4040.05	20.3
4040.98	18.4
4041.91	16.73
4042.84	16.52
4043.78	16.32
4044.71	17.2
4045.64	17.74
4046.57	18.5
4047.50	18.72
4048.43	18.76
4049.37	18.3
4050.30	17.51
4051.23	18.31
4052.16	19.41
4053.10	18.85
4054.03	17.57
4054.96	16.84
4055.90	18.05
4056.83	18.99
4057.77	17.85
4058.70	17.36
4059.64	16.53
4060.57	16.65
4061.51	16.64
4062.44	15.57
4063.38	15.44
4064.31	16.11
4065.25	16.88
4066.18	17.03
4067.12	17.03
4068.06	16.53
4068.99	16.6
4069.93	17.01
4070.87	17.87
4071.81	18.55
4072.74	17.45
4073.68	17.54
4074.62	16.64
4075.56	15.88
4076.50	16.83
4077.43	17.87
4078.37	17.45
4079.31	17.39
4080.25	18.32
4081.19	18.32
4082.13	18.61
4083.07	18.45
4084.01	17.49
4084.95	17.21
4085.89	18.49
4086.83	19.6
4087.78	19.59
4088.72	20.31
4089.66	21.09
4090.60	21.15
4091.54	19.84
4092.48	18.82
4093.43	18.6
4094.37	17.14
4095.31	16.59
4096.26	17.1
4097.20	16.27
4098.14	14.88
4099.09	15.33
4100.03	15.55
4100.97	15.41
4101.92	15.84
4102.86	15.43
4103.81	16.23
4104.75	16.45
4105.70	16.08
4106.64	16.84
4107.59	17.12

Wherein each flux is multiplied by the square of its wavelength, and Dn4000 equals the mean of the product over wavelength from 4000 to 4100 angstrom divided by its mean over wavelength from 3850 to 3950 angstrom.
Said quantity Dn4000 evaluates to 1.9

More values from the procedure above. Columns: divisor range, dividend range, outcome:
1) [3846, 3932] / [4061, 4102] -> 1.88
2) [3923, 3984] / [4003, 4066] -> 1.96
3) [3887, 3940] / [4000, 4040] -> 1.86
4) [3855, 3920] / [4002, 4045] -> 1.83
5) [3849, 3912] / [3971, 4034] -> 1.75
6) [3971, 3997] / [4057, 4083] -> 1.25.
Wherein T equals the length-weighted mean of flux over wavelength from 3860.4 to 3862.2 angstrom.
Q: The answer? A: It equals 9.83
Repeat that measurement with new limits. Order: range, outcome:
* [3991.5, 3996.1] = 16.7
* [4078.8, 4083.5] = 18.2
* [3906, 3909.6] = 13.7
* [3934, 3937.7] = 5.8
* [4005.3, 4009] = 17.9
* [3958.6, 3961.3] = 10.8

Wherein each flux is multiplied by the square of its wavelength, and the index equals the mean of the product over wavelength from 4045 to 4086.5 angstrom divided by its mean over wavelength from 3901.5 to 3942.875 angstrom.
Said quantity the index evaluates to 1.88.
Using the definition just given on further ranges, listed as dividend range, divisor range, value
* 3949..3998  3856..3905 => 1.32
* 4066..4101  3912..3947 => 2.06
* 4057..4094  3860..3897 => 2.05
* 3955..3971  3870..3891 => 0.98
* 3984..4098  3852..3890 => 2.13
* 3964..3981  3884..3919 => 0.76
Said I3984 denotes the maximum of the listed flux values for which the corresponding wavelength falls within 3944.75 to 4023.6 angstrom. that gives 20.74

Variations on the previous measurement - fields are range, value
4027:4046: 20.36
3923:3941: 9.948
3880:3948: 14.48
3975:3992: 17.37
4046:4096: 21.15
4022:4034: 21.42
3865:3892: 11.88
